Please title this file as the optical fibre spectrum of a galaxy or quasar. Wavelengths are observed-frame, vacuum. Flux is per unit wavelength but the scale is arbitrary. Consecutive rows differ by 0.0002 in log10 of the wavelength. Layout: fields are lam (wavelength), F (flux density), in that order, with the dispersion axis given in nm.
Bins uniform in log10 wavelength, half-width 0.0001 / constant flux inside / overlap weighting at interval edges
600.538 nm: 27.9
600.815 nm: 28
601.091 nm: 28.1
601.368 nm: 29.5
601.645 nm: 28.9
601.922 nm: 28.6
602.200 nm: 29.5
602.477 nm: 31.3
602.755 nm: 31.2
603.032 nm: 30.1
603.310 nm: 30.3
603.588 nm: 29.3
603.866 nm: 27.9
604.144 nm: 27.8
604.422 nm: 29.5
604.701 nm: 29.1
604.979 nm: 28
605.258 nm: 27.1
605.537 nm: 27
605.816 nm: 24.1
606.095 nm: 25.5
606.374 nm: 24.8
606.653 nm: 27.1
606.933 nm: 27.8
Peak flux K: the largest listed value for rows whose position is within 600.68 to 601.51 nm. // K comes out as 29.5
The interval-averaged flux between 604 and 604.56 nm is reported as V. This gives 28.7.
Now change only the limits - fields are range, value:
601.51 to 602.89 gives 29.9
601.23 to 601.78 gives 29.2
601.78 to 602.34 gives 29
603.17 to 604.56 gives 29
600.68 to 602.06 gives 28.6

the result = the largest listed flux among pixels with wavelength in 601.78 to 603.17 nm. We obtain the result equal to 31.3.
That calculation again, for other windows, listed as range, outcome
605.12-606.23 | 27.1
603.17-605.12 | 30.3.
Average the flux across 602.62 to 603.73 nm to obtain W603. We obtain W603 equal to 30.2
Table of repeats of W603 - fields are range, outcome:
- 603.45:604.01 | 28.6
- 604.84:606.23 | 26.3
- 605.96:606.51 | 25.2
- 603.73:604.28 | 27.9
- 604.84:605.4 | 27.5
